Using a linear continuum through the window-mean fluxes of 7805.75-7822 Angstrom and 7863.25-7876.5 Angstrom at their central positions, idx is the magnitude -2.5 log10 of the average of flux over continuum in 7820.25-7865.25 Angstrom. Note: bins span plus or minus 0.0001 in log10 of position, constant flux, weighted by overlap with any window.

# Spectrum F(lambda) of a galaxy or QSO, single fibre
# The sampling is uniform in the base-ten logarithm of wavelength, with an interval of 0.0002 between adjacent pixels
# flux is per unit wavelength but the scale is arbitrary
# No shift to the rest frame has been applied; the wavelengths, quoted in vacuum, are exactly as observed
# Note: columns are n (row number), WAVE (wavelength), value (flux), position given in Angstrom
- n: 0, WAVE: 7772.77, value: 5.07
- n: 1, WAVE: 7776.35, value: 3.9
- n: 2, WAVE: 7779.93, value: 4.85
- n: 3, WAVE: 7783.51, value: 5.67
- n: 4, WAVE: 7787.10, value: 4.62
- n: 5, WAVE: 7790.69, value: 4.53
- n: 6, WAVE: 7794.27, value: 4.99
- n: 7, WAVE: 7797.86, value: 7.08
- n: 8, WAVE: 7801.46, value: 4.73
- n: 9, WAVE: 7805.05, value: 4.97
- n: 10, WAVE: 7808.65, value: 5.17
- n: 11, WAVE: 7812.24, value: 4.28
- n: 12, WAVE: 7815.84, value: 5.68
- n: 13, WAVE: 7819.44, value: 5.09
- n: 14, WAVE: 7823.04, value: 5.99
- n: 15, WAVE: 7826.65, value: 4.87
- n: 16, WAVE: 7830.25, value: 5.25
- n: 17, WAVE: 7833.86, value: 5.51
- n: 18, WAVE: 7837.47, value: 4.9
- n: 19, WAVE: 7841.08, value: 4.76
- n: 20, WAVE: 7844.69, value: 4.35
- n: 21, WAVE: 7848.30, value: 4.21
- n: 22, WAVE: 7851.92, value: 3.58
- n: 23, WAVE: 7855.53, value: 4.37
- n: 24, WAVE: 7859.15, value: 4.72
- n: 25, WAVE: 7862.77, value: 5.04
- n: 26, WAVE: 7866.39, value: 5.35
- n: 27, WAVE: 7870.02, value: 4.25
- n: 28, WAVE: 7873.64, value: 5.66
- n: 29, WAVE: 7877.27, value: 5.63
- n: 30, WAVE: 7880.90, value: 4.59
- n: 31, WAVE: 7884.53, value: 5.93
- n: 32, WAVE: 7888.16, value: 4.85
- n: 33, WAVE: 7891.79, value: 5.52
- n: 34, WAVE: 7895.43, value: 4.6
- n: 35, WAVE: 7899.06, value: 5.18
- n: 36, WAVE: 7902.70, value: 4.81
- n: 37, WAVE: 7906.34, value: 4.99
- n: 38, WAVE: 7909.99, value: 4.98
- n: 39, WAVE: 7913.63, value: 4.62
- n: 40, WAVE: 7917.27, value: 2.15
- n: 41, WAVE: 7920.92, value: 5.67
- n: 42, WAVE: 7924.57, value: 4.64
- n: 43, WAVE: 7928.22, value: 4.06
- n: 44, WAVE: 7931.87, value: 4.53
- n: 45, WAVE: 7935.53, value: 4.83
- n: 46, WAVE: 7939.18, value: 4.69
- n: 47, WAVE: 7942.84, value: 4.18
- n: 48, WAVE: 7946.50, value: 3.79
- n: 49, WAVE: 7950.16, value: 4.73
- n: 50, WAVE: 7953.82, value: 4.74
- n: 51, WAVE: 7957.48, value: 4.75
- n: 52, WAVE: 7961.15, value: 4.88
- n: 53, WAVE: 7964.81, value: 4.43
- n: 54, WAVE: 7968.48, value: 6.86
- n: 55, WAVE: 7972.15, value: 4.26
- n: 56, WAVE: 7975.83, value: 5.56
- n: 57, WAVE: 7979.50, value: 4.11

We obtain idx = 0.065 mag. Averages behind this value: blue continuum 5.09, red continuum 5.12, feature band 4.81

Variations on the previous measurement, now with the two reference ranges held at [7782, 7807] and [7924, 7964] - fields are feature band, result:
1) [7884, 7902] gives -0.08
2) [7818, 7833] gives -0.05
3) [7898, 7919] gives 0.06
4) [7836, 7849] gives 0.10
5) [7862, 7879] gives -0.07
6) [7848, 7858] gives 0.21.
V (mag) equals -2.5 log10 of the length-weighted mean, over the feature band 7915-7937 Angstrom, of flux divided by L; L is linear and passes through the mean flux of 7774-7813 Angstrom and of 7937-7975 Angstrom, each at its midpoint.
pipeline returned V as 0.12 mag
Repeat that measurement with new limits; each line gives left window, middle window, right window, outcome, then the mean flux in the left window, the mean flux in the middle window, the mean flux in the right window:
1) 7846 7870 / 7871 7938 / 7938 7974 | -0.05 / 4.52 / 4.84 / 4.73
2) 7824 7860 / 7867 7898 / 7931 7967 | -0.11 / 4.68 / 5.14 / 4.58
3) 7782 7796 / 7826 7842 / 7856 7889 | -0.01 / 4.94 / 5.09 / 5.09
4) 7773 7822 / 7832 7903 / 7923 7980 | 0.00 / 5.06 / 4.89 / 4.7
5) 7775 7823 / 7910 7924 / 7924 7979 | 0.12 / 5.09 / 4.3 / 4.72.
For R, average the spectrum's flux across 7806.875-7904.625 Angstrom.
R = 4.97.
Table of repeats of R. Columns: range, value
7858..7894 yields 5.16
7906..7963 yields 4.5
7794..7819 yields 5.28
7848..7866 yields 4.48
